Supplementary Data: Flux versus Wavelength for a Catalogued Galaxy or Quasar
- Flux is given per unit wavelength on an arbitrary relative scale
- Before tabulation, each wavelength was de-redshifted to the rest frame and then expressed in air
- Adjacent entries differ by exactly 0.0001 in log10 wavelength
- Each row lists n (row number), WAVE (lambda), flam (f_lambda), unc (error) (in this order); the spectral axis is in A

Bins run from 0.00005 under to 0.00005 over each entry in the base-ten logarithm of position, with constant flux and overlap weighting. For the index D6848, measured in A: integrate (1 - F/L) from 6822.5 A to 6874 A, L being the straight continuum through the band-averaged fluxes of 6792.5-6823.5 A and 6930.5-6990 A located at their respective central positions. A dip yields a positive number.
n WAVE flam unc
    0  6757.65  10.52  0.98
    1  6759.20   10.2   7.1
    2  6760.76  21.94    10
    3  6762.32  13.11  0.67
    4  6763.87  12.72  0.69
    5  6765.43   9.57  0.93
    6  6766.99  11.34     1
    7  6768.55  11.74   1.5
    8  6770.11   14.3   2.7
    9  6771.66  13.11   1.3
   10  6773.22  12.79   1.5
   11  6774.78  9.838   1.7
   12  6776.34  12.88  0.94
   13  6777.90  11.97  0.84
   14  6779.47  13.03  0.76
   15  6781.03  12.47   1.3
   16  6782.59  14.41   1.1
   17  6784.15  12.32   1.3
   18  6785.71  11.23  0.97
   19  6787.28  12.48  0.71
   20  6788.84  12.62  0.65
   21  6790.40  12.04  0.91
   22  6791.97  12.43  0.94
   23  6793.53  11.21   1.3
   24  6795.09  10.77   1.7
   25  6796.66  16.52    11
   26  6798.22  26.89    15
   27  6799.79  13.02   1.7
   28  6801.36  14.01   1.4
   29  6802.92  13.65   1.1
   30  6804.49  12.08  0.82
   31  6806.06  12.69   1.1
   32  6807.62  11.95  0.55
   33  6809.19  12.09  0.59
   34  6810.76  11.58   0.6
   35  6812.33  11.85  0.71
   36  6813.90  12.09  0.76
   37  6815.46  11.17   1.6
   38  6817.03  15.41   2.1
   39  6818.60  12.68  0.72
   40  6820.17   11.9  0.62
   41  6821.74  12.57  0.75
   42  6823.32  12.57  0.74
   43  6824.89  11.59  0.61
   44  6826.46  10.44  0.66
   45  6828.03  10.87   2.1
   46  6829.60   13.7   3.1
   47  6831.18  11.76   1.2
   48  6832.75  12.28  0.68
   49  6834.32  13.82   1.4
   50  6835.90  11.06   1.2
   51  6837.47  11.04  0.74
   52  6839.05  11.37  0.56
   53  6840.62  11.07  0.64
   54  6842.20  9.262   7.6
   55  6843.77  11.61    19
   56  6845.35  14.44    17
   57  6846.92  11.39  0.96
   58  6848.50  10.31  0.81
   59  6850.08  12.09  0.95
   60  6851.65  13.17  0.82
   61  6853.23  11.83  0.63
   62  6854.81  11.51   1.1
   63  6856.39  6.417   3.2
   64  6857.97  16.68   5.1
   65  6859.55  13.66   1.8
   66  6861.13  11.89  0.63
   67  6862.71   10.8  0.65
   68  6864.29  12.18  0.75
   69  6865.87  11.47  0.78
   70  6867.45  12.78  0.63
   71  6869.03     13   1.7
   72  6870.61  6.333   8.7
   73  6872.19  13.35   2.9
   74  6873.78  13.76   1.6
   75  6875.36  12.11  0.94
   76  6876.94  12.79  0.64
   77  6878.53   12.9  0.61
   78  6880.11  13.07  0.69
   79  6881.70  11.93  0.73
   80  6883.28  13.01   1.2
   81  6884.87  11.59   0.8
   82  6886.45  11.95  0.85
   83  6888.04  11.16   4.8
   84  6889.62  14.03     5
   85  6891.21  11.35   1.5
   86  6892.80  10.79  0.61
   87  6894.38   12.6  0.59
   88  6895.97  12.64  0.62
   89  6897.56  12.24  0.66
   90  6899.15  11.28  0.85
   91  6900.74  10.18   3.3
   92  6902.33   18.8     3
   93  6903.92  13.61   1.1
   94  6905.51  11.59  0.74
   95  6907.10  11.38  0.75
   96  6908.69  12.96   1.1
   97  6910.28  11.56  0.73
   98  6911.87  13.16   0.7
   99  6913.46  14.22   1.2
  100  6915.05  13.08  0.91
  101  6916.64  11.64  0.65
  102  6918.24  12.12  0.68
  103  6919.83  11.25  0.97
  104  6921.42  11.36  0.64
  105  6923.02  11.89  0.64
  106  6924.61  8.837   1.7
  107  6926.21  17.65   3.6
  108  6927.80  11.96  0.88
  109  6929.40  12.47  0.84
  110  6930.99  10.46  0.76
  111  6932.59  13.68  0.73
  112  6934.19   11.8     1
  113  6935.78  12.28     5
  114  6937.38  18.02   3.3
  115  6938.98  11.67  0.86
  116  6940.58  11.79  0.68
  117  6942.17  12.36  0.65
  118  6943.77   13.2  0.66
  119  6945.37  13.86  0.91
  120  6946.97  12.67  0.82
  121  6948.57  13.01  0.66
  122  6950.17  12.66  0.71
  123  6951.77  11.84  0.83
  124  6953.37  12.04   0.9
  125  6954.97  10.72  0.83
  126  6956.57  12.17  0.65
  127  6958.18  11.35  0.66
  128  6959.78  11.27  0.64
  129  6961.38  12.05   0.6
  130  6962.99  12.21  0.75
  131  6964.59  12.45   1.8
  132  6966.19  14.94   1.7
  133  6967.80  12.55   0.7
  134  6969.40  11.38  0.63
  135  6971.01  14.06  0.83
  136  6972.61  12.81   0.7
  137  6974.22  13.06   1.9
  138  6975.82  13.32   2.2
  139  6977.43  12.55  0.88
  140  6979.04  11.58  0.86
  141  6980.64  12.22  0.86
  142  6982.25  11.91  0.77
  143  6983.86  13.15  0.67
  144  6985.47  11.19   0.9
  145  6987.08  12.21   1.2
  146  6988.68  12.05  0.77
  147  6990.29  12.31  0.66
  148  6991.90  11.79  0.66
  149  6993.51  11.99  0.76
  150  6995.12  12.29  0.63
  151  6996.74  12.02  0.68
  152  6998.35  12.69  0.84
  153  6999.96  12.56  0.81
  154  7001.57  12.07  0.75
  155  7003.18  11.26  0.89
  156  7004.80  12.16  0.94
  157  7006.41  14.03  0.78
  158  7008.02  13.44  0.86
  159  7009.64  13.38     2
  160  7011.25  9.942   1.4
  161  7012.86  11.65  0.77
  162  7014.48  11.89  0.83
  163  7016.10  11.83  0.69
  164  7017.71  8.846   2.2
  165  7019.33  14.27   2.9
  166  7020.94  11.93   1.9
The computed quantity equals 5.3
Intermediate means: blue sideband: 13.3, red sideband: 12.5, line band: 11.8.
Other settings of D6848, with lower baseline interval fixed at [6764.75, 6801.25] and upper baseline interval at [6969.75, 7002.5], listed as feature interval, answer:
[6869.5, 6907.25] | 1.2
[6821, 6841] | 1.6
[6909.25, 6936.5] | 0.5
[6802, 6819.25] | 0.6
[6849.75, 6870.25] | 1.3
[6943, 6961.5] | 0.4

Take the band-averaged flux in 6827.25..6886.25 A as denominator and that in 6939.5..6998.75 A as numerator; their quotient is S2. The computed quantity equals 1.03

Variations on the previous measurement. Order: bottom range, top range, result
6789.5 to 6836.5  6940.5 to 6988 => 0.96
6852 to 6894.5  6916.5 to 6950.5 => 1.05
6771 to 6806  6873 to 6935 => 0.94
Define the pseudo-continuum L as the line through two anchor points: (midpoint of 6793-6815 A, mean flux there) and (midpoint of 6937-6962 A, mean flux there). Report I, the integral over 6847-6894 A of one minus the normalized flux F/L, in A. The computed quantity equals 3.9 A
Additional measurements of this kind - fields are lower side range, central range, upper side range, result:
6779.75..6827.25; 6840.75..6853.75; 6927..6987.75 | 1.1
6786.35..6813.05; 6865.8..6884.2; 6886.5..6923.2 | 0.6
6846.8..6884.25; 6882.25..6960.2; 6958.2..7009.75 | -1.4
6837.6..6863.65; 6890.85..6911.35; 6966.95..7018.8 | -0.9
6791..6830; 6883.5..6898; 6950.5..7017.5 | 0.7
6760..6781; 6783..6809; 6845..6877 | -1.7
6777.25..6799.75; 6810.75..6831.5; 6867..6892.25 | 1.4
